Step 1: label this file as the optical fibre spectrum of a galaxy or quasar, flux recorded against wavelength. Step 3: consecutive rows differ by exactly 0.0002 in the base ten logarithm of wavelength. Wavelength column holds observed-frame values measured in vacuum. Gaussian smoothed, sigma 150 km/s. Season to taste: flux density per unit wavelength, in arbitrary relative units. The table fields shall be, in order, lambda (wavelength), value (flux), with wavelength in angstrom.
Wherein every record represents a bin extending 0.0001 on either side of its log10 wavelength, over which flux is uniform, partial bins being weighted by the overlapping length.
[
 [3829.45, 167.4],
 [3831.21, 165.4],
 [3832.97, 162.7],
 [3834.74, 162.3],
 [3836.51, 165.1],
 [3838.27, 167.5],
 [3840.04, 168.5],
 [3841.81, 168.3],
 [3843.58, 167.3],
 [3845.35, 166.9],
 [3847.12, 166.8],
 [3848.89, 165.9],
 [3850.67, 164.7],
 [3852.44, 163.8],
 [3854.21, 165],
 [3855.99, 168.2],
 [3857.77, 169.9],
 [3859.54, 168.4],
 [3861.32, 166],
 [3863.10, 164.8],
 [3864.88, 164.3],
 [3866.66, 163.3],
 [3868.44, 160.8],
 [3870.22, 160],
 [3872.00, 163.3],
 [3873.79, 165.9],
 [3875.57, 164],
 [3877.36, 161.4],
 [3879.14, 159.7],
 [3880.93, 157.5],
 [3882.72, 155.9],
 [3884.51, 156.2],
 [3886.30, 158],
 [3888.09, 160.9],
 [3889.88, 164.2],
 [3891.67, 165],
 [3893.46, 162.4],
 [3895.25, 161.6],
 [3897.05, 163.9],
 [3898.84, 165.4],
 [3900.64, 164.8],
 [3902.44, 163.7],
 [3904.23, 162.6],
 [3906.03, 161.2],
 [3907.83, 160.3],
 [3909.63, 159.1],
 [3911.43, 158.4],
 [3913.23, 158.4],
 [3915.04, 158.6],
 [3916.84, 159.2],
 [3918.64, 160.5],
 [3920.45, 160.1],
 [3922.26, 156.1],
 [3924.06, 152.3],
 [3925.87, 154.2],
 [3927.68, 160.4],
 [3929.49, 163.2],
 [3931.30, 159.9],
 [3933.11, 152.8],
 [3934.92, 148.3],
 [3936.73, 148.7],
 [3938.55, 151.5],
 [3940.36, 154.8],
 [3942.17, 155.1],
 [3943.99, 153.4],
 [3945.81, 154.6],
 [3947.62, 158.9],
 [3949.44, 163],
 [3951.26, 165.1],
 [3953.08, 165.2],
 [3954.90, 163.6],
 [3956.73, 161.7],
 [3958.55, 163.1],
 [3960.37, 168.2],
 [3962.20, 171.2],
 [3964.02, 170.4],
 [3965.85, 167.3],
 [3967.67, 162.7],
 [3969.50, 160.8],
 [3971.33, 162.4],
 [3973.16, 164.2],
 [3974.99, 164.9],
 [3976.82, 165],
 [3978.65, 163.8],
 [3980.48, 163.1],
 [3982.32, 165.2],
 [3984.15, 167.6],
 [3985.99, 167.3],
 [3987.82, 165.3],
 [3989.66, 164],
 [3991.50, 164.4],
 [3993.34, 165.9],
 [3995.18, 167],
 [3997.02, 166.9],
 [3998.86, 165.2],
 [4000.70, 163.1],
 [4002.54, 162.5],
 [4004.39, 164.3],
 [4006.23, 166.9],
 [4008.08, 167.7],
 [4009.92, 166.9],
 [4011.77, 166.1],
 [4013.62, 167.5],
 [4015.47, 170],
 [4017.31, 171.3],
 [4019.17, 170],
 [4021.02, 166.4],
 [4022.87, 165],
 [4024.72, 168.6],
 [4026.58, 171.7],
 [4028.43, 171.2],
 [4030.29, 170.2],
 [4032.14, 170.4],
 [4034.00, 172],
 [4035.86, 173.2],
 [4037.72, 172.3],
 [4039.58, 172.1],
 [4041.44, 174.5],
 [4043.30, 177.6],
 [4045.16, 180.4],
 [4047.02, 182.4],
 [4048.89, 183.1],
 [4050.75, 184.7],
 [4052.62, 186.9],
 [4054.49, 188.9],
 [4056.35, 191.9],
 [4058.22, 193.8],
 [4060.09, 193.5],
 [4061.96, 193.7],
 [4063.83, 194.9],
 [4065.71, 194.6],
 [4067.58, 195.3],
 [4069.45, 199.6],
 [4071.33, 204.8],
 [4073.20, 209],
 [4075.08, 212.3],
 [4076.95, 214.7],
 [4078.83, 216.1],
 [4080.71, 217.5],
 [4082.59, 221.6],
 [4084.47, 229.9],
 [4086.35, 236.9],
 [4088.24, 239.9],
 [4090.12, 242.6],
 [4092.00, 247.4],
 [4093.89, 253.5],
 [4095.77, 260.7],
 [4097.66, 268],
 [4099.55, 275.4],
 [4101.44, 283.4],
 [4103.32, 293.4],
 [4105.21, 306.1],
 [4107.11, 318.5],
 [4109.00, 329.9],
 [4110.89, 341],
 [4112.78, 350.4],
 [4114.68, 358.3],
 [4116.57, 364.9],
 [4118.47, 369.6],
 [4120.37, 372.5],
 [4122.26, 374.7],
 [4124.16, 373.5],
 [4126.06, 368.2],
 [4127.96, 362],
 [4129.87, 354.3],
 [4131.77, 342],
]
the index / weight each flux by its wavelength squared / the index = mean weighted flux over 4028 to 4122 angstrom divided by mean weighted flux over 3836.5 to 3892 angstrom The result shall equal 1.6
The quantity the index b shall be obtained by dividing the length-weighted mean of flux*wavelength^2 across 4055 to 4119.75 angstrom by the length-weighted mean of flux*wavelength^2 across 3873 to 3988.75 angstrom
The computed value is 1.71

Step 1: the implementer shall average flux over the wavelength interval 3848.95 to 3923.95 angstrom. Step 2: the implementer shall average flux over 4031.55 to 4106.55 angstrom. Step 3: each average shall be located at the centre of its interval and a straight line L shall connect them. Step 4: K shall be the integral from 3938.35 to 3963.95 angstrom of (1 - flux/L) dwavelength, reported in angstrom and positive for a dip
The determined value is 2.7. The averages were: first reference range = 162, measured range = 161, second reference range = 214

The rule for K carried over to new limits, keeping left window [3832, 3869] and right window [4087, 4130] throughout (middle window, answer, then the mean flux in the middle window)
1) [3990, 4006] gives 5.52 angstrom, 165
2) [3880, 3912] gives 5.17 angstrom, 161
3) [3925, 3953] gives 7.85 angstrom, 157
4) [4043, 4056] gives 4.52 angstrom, 184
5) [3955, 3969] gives 3.93 angstrom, 166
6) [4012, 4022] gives 3.58 angstrom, 169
